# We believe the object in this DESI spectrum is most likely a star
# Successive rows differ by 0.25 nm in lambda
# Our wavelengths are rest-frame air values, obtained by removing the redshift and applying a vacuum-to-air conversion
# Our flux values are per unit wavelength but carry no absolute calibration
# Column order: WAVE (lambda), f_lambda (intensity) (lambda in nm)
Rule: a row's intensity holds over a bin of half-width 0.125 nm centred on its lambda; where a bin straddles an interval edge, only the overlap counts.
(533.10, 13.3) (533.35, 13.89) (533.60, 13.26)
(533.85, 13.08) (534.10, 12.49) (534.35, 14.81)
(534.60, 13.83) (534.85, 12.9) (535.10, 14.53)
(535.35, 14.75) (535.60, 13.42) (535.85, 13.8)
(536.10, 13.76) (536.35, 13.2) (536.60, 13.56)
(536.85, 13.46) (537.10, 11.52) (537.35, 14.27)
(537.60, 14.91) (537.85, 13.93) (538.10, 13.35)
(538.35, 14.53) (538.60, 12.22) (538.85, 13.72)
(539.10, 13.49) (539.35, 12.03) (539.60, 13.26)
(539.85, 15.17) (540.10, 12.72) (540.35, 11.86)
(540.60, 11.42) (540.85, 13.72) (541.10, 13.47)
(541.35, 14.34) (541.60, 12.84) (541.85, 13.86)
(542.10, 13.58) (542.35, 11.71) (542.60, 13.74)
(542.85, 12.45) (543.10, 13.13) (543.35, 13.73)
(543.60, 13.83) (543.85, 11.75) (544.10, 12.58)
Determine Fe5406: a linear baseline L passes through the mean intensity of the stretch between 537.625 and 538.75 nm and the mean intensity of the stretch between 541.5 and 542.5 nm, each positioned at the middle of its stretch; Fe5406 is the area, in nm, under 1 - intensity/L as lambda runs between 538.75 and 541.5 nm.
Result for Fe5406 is 0.03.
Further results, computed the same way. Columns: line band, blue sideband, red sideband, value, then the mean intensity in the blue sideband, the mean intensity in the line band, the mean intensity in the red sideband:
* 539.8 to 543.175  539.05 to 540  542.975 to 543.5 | 0.09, 13.5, 13.1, 13.4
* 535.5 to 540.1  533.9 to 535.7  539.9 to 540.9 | -0.14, 13.8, 13.5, 12.5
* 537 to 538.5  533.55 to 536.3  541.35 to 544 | -0.03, 13.7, 13.8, 13.1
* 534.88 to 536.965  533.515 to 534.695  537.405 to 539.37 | -0.03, 13.5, 13.8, 13.6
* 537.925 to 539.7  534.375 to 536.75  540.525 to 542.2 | 0.04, 13.8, 13.2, 13.4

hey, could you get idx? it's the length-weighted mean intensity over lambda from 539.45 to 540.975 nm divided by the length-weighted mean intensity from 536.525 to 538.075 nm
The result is 0.96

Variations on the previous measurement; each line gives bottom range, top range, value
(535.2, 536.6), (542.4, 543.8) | 0.96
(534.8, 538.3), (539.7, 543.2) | 0.96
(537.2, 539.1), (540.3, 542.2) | 0.96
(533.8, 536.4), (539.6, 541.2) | 0.95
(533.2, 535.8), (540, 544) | 0.95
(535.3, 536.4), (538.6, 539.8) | 0.96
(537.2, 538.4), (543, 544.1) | 0.92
